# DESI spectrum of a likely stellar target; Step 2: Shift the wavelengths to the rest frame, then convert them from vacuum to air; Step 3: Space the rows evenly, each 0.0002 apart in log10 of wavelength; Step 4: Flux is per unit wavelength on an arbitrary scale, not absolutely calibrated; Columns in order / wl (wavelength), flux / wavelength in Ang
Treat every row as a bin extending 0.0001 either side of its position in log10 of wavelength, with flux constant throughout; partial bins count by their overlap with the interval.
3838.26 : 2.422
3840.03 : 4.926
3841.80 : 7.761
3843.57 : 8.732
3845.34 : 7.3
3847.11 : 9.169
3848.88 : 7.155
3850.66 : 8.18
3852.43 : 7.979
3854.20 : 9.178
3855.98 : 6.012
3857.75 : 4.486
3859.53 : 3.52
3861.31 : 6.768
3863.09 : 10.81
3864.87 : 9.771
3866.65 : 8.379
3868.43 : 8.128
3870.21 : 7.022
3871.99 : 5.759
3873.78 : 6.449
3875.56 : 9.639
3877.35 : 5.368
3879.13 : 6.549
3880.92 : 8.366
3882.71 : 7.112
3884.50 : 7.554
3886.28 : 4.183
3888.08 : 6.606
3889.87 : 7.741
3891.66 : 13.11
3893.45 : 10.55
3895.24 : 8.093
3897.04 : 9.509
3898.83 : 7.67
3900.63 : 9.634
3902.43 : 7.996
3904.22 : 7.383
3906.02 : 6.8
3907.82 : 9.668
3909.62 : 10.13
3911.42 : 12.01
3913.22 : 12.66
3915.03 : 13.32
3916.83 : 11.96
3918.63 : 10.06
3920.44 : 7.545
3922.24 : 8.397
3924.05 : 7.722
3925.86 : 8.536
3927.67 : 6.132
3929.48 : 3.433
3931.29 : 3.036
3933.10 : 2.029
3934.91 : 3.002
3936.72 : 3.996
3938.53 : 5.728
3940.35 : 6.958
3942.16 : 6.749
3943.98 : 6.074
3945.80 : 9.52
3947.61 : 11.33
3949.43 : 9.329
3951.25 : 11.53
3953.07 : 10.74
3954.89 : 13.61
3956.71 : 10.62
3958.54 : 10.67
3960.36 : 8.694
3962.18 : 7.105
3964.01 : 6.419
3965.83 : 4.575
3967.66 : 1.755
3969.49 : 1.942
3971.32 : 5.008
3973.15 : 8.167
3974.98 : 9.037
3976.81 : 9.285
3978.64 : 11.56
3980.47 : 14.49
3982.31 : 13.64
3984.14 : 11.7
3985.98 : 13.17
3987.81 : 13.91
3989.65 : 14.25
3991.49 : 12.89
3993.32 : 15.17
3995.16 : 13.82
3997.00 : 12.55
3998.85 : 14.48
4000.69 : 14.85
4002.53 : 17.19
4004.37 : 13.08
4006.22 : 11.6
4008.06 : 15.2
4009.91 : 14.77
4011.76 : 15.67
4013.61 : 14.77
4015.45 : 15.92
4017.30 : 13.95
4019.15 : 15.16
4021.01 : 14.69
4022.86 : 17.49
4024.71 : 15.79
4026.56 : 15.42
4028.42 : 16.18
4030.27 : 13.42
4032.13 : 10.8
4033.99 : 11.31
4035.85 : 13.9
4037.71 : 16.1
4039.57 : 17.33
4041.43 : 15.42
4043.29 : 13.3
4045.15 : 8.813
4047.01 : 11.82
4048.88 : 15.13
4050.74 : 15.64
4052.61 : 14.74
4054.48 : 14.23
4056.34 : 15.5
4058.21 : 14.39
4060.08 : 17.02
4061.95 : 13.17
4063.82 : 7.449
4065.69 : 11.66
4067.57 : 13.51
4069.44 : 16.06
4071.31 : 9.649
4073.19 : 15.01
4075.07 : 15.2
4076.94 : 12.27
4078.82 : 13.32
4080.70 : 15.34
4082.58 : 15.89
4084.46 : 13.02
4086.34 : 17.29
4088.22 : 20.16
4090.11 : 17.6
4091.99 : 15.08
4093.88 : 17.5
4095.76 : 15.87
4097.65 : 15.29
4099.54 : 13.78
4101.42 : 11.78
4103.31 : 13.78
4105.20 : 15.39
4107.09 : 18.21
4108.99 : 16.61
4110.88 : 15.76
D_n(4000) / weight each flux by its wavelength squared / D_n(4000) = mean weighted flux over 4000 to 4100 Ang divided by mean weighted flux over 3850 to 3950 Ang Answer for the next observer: 2.02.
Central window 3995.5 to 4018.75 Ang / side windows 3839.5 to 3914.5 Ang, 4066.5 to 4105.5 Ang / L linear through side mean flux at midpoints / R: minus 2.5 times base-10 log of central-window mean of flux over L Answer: -0.18 mag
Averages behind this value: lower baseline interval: 8.04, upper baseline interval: 14.9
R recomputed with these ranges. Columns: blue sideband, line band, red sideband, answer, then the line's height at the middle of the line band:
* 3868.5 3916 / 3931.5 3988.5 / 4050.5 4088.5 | 0.27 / 10.7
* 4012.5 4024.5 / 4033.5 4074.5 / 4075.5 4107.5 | 0.12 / 15.4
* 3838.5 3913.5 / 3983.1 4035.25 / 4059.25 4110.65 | -0.17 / 12.2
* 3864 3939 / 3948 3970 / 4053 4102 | 0.20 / 10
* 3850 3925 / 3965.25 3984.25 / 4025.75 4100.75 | 0.36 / 11.3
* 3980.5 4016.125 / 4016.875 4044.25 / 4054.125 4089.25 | -0.04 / 14.2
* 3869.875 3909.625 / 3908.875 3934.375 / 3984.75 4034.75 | 0.15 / 9.63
